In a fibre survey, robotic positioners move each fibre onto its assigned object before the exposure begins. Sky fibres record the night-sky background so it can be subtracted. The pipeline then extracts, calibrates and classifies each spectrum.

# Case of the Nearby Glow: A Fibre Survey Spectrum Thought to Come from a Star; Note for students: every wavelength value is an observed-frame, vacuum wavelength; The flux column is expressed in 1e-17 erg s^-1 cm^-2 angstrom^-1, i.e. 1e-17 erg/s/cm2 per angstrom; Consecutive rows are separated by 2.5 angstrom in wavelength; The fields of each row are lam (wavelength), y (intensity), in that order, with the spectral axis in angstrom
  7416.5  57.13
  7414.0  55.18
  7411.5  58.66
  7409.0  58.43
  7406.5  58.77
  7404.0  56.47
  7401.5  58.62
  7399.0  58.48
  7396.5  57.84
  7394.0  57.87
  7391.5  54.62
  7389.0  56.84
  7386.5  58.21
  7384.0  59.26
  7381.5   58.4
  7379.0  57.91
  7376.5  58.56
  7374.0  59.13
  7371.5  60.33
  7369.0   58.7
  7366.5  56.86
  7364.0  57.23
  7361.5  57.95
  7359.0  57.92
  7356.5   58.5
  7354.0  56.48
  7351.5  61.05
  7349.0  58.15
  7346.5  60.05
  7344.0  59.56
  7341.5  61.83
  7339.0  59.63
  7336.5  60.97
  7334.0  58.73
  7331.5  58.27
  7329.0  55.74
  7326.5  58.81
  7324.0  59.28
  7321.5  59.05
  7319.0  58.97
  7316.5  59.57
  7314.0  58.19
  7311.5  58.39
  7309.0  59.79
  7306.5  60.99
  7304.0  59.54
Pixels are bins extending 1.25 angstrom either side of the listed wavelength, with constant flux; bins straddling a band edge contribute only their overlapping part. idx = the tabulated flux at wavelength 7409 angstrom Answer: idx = 58.43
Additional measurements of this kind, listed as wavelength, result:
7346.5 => 60.05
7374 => 59.13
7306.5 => 60.99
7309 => 59.79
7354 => 56.48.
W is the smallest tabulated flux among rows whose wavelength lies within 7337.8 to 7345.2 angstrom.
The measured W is 59.56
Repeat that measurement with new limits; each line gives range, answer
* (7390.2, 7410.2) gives 54.62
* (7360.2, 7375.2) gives 56.86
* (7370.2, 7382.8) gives 57.91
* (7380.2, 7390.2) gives 56.84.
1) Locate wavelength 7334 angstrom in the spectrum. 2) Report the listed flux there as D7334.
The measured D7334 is 58.73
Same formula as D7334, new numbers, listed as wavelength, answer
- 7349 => 58.15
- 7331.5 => 58.27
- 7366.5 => 56.86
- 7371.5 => 60.33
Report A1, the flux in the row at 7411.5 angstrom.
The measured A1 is 58.66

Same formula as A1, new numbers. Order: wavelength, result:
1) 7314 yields 58.19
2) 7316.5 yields 59.57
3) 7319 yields 58.97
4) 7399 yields 58.48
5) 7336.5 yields 60.97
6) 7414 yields 55.18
